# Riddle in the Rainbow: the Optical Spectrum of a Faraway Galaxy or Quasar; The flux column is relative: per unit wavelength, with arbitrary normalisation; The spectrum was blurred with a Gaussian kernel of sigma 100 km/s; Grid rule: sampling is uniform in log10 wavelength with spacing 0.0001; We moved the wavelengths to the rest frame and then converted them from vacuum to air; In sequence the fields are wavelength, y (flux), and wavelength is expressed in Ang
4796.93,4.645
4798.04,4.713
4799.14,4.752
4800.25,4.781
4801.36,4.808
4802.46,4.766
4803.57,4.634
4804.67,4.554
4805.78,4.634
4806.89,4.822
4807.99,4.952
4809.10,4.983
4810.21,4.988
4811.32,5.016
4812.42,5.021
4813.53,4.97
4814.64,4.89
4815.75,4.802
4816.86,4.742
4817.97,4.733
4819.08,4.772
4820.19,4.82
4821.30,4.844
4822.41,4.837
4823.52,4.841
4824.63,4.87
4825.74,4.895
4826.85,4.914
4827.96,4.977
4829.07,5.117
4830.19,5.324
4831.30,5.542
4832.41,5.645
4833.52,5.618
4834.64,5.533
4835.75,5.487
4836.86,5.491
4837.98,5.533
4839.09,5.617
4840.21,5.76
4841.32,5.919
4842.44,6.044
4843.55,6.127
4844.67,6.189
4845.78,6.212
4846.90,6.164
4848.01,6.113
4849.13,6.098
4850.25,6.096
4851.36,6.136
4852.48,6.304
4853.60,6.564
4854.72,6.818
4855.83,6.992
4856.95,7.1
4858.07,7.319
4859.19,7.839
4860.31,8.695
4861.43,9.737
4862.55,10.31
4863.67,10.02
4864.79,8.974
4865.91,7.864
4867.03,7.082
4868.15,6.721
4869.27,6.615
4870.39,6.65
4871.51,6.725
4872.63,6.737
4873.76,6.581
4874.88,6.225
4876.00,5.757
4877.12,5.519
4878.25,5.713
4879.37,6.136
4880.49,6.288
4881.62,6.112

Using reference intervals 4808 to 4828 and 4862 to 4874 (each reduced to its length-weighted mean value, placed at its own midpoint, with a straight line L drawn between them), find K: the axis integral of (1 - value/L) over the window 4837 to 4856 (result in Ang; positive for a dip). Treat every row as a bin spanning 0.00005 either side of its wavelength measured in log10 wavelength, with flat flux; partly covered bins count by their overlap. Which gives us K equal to 1.0 Ang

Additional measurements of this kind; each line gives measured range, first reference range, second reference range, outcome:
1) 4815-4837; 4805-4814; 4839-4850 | 1.5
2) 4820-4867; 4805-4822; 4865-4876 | -3.1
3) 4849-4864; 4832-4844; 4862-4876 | -1.7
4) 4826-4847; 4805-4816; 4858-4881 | 1.2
